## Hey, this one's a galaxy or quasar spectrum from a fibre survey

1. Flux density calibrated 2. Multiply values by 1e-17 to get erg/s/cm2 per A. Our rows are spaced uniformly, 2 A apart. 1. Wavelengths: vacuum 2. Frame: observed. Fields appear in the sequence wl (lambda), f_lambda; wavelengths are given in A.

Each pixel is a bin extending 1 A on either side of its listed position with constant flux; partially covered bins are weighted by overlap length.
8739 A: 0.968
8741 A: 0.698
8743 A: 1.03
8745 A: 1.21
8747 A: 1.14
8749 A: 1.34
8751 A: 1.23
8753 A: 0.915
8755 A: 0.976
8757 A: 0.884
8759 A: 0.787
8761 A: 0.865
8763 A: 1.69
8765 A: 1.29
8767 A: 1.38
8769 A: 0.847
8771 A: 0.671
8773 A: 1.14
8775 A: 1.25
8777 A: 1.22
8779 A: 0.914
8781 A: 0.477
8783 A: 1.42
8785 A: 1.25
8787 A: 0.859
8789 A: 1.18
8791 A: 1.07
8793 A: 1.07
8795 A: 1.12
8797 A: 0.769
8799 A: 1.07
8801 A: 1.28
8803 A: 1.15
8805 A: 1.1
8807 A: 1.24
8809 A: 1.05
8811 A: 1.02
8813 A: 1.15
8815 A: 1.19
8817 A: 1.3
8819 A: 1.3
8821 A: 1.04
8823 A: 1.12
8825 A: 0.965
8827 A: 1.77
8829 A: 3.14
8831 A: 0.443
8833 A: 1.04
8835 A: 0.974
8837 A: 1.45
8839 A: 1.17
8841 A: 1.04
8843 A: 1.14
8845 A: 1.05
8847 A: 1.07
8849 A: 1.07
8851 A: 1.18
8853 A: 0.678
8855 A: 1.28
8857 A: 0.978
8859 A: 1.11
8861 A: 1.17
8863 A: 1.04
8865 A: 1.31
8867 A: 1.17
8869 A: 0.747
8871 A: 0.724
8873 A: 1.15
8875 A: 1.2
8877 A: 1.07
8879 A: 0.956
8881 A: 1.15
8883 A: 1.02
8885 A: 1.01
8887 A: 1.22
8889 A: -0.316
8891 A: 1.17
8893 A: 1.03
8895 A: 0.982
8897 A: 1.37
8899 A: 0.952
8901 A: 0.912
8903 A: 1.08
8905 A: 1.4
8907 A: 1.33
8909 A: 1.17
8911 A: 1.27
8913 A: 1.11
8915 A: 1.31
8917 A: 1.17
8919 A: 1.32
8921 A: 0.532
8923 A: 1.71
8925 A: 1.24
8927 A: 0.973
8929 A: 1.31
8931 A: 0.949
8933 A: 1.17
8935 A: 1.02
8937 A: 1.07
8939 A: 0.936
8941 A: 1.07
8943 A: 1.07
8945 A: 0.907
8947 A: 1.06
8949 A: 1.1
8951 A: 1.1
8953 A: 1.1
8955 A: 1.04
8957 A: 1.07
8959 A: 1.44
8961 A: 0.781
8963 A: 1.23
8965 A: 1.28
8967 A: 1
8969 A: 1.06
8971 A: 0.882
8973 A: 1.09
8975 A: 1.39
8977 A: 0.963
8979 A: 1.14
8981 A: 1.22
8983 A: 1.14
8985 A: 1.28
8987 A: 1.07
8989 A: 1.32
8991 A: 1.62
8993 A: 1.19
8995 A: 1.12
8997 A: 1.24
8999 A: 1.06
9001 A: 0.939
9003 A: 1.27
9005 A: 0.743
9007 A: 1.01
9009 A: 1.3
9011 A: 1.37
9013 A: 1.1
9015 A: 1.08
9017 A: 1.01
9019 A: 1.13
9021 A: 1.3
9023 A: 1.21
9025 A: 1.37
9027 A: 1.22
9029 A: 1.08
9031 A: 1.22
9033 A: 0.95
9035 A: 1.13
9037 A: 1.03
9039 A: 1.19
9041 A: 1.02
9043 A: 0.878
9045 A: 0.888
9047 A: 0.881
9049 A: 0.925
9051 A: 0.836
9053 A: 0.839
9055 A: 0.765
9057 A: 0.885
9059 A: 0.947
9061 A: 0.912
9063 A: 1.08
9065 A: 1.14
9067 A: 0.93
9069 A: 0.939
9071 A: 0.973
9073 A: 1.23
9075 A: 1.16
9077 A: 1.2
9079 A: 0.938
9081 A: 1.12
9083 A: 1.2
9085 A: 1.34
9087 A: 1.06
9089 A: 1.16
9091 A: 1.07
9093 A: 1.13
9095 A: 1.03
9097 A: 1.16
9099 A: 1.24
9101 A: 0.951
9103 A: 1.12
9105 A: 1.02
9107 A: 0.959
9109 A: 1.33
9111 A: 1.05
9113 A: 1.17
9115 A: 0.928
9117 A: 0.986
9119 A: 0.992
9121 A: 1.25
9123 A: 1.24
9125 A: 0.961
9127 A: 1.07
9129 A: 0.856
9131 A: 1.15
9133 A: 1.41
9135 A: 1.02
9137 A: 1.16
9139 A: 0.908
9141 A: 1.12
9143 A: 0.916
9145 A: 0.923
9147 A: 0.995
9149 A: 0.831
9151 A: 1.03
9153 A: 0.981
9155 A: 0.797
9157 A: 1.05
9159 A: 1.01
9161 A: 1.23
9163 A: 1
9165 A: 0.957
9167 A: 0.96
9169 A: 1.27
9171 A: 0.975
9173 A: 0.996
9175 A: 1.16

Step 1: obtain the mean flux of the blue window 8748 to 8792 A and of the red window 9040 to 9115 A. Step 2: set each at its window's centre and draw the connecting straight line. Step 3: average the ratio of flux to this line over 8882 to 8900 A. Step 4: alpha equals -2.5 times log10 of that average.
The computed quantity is 0.13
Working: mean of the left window 1.08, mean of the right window 1.04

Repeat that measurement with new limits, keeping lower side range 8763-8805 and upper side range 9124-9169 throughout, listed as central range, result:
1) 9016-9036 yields -0.12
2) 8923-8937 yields -0.09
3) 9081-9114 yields -0.10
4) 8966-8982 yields -0.04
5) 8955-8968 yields -0.07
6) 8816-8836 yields -0.21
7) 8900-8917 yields -0.13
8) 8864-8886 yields 0.02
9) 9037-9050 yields 0.08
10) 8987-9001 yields -0.17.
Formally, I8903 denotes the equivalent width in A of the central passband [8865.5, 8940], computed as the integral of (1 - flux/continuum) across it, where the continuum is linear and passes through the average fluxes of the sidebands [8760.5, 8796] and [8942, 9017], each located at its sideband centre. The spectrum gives 3.0 A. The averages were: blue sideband 1.1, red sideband 1.13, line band 1.07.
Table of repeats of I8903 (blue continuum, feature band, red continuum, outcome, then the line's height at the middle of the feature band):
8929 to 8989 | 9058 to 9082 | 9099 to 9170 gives 0.4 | 1.07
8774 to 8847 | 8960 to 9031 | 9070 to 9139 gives -1.6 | 1.12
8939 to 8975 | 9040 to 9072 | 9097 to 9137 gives 4.7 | 1.09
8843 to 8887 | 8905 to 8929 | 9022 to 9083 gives -3.5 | 1.05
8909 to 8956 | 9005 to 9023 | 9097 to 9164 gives -0.9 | 1.09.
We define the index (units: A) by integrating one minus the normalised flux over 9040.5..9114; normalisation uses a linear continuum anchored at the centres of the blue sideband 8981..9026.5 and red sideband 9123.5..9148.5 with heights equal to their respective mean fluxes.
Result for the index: 4.0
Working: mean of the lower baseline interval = 1.18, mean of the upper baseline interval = 1.04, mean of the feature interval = 1.04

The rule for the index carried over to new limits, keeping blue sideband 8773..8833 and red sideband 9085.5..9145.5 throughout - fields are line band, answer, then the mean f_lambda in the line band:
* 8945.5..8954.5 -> 0.4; 1.08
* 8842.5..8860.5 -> 1.4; 1.06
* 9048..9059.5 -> 2.5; 0.863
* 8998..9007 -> 0.9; 1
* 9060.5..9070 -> 0.8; 1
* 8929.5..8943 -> 1.0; 1.05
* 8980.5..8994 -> -1.8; 1.26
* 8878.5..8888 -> 0.6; 1.08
